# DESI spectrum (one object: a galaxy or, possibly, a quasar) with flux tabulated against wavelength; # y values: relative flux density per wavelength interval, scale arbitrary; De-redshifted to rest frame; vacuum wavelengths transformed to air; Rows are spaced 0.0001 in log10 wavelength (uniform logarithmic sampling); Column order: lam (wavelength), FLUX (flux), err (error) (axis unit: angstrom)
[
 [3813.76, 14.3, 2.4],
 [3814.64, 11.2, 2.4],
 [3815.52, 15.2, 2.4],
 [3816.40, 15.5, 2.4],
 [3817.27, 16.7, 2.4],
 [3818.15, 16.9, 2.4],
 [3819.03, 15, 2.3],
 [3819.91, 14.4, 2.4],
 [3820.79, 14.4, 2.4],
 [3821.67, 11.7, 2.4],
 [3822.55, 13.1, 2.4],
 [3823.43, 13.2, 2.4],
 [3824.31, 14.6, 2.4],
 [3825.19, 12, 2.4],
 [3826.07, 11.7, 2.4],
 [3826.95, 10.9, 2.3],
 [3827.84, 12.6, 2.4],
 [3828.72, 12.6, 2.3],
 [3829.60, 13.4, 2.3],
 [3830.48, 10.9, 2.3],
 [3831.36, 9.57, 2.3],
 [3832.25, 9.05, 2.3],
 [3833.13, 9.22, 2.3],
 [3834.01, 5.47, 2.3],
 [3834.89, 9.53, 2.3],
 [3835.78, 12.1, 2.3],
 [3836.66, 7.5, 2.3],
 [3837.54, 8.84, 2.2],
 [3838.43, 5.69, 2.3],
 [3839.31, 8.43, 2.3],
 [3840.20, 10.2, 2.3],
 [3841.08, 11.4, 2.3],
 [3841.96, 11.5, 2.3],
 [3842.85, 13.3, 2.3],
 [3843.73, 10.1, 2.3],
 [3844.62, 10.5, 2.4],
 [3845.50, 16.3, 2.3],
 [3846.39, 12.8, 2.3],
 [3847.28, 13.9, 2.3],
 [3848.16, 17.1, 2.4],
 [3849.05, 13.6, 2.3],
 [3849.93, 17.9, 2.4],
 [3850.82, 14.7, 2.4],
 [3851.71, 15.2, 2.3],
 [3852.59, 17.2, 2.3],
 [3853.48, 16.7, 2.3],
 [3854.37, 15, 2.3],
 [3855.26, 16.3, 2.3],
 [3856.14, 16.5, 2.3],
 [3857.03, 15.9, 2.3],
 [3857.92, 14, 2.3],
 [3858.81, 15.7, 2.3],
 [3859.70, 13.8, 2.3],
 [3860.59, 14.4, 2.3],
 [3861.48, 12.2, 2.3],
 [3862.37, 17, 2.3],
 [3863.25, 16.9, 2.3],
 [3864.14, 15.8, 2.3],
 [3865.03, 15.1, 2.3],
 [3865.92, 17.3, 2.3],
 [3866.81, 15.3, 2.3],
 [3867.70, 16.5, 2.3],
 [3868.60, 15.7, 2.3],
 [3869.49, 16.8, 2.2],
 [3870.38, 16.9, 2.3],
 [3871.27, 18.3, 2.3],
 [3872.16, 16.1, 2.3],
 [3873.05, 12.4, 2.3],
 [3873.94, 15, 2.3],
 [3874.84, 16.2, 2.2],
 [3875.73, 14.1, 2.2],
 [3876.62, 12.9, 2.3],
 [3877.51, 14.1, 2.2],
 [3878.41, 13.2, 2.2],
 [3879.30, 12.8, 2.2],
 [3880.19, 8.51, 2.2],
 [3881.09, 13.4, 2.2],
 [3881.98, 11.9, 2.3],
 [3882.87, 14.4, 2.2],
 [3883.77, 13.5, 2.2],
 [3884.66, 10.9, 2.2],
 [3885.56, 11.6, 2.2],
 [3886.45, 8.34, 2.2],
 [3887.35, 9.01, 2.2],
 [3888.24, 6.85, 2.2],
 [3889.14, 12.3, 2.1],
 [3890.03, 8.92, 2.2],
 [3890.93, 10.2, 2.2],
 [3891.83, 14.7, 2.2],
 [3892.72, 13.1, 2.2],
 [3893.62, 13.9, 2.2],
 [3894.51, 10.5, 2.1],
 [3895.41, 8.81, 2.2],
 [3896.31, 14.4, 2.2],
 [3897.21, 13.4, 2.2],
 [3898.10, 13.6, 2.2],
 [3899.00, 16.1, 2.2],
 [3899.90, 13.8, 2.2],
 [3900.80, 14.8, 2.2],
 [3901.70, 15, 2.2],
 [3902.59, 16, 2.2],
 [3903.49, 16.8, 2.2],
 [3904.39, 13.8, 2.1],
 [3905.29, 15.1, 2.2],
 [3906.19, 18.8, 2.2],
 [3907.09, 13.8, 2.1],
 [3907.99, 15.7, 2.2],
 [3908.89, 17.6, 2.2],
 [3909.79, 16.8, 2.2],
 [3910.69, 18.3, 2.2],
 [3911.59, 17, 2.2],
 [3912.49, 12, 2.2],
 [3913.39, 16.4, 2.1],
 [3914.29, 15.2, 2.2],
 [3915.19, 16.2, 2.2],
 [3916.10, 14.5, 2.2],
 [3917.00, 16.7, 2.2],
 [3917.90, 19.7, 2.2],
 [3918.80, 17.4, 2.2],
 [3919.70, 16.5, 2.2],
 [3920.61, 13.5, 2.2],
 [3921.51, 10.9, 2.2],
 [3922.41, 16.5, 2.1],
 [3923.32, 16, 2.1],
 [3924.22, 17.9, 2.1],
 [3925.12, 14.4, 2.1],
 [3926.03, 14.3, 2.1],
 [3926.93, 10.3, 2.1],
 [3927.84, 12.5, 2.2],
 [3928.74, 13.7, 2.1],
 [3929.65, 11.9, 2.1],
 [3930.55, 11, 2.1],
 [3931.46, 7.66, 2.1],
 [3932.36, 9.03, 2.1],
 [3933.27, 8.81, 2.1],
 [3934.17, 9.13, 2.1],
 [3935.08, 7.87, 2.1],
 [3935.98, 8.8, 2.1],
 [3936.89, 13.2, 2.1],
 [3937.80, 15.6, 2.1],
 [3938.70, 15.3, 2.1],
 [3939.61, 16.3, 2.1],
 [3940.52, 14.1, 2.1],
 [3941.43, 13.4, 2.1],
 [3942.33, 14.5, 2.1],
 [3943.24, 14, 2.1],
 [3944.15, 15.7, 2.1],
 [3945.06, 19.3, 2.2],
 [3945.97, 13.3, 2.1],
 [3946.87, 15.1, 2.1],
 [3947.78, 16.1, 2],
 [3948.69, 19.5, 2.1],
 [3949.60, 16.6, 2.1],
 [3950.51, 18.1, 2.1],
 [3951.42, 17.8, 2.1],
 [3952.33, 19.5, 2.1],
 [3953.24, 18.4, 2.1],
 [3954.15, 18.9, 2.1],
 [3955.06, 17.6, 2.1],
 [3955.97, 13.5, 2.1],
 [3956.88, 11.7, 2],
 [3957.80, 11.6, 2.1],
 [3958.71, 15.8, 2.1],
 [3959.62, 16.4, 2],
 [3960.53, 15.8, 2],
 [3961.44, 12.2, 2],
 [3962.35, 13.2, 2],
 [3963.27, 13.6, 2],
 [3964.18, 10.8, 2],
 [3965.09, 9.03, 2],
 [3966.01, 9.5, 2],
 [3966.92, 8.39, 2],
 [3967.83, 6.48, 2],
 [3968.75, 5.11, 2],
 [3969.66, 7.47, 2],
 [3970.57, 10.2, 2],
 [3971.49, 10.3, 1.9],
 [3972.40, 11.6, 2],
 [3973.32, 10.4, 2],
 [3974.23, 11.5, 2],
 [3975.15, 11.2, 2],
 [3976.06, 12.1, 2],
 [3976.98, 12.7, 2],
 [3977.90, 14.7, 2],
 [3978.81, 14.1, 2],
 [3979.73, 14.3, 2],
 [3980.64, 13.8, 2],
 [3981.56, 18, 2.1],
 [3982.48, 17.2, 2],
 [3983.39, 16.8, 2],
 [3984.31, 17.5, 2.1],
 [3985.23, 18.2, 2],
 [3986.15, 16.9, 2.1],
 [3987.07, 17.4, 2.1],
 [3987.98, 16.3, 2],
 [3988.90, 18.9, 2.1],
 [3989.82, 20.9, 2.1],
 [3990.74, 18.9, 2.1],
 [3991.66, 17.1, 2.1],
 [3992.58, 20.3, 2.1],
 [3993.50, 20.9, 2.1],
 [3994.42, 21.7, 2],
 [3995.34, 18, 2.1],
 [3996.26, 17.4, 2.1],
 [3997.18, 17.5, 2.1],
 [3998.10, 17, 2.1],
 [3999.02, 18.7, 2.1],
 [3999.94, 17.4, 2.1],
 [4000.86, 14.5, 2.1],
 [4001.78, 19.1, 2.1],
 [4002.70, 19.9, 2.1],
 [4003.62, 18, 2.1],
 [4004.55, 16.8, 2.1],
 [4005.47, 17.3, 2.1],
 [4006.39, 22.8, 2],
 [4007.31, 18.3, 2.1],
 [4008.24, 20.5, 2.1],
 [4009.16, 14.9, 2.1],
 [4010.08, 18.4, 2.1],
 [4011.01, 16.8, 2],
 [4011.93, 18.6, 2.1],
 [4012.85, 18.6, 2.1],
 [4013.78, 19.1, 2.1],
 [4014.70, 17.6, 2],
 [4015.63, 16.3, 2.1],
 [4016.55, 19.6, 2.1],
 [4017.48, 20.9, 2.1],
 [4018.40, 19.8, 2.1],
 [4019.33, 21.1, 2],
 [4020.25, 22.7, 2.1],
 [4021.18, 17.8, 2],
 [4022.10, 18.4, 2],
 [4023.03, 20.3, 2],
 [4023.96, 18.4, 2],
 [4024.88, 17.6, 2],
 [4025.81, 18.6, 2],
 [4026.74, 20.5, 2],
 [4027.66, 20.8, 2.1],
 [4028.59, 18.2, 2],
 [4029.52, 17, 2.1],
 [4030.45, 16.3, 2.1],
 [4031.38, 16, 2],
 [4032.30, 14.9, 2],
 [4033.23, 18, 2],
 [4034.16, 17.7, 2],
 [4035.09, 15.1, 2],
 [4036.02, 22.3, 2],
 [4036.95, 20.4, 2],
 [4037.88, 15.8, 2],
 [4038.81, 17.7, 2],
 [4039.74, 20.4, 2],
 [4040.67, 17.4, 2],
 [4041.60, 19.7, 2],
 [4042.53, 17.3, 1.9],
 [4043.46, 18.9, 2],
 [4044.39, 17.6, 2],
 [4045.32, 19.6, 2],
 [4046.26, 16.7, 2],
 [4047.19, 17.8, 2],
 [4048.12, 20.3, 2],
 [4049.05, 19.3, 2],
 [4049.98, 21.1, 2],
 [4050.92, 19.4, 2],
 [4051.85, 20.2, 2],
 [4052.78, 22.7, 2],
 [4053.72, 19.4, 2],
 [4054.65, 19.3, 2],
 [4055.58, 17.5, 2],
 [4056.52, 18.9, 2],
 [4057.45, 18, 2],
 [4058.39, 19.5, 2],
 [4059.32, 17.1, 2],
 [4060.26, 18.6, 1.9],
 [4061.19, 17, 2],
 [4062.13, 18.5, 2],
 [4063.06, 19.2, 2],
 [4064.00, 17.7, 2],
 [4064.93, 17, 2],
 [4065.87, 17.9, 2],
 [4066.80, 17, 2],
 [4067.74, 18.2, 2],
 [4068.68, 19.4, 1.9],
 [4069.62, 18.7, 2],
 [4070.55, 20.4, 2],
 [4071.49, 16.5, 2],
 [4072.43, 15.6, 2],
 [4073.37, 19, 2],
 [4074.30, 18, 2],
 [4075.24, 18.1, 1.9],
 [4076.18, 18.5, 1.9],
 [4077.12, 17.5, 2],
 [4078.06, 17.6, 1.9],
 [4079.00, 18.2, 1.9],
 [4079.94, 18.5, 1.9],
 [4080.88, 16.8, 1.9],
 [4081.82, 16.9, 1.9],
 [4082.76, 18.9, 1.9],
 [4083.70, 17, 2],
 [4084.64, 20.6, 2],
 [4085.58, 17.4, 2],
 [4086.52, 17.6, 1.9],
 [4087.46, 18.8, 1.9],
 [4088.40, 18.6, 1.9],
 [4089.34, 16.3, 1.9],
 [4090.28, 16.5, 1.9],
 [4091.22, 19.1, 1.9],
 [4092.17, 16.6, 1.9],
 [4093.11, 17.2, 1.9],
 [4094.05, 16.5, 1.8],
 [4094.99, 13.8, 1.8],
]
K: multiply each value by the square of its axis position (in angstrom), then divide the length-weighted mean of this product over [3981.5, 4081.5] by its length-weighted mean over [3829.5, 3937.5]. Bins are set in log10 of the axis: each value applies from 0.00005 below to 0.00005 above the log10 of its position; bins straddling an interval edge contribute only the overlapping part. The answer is 1.47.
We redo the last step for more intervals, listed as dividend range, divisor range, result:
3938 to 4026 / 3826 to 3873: 1.28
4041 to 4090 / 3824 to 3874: 1.53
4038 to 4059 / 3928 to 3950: 1.50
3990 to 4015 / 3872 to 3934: 1.42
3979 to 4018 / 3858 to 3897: 1.43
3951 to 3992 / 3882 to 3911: 1.09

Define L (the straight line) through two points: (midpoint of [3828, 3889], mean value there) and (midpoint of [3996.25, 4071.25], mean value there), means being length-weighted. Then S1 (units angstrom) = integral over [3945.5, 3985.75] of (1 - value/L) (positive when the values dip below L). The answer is 6.4 angstrom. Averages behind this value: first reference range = 13.2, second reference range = 18.5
